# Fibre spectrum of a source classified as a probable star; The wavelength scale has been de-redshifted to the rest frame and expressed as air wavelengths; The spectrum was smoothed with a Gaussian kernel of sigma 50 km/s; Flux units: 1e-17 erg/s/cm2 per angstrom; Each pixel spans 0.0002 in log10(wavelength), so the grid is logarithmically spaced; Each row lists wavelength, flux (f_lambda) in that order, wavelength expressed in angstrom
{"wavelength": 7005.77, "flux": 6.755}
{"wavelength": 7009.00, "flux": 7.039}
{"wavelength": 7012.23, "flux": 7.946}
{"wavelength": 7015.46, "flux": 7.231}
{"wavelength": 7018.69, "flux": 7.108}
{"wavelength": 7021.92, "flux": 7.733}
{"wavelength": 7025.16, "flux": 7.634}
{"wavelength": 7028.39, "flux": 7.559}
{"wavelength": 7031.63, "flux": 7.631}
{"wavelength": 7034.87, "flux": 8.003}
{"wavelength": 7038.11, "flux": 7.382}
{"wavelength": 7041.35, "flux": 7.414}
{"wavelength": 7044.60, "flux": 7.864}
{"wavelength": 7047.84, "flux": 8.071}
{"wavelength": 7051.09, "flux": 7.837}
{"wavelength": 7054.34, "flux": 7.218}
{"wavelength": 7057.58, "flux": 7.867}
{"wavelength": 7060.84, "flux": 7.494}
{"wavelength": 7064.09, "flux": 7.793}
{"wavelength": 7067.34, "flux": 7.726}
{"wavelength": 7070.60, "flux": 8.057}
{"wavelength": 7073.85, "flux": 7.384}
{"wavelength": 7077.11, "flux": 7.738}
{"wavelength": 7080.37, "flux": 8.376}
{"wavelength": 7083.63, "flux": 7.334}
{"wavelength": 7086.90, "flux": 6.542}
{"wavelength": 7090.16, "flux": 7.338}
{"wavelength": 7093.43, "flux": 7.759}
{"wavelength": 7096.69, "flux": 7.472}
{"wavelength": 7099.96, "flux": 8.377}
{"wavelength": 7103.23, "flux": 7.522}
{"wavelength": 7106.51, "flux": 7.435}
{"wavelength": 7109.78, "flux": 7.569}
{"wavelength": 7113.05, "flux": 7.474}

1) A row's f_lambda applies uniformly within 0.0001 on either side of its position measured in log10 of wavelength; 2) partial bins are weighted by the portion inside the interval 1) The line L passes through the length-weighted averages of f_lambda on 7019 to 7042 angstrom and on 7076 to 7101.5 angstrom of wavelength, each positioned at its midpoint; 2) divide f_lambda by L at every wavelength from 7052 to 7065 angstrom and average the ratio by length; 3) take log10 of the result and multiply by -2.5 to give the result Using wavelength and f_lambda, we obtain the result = 0.00 mag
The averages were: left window 7.6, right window 7.61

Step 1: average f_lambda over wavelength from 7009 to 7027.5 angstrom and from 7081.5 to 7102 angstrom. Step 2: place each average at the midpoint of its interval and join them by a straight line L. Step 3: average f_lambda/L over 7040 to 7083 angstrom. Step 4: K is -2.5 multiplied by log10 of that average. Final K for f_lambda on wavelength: -0.037 mag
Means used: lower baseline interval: 7.49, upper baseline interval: 7.49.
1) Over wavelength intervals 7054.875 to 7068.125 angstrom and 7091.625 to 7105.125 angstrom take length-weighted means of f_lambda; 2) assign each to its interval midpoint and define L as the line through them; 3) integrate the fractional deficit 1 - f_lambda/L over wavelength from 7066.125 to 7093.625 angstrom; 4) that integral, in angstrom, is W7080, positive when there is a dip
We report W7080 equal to 0.5 angstrom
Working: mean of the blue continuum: 7.68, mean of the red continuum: 7.77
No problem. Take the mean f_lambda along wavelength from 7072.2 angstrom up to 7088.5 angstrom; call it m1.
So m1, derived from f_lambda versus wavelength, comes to 7.48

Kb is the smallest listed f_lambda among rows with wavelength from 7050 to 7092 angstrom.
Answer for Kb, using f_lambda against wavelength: 6.542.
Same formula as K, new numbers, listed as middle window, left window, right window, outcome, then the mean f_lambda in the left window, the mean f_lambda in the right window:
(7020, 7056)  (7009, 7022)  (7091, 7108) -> -0.02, 7.42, 7.7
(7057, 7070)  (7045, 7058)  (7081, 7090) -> -0.03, 7.75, 7.16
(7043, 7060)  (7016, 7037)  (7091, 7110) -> -0.02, 7.59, 7.68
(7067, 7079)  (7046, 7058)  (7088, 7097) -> -0.02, 7.74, 7.48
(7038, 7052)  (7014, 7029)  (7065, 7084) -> -0.02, 7.45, 7.8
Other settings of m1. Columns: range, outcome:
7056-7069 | 7.72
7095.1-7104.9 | 7.78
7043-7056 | 7.75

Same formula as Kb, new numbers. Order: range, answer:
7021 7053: 7.382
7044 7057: 7.218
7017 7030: 7.108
